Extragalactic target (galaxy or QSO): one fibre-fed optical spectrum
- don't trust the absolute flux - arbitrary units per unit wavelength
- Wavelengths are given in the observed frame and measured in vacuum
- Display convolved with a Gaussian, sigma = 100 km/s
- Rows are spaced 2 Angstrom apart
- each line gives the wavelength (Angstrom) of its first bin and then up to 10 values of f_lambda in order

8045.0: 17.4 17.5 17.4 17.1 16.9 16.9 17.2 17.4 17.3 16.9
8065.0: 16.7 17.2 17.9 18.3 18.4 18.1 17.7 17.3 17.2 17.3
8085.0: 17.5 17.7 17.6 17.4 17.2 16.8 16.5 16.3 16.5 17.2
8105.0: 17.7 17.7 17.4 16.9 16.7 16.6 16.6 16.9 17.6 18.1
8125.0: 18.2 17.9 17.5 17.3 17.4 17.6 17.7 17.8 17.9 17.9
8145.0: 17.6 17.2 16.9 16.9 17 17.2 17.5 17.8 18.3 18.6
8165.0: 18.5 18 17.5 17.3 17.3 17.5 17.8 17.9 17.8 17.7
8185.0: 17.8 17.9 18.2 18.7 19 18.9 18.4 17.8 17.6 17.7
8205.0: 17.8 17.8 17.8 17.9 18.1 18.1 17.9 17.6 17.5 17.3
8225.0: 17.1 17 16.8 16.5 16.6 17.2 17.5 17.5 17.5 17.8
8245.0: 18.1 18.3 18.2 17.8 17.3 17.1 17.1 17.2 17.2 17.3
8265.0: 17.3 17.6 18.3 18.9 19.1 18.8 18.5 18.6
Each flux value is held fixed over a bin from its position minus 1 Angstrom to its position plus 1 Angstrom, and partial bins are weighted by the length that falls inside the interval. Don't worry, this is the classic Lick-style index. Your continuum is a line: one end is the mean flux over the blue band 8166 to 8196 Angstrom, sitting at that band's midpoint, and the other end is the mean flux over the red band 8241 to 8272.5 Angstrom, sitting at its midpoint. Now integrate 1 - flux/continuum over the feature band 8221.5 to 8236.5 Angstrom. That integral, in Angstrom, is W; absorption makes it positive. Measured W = 0.7 Angstrom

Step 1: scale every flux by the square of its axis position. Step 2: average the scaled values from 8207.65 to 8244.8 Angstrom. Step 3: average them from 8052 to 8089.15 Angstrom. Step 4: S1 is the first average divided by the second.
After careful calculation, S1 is 1.04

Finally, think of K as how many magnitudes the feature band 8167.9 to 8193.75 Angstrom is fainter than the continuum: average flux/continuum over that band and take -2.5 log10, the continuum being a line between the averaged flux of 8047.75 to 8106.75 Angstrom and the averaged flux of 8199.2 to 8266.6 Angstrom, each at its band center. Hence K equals -0.026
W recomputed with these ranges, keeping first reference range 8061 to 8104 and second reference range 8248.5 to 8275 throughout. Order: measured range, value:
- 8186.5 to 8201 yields -0.6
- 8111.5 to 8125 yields 0.2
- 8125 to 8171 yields -0.4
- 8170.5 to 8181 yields 0.0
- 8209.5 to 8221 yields -0.2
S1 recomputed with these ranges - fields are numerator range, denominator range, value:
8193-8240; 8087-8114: 1.06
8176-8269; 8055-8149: 1.05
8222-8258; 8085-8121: 1.05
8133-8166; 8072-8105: 1.03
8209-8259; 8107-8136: 1.04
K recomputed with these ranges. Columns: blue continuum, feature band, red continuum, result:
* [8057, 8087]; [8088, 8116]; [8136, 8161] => 0.029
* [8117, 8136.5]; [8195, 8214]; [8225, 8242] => -0.045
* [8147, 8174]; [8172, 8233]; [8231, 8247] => -0.015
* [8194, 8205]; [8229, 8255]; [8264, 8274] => 0.042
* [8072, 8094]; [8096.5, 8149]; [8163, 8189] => 0.021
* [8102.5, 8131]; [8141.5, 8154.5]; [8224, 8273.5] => 0.008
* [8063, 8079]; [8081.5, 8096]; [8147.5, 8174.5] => 0.019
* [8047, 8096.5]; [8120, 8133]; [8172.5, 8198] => -0.001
